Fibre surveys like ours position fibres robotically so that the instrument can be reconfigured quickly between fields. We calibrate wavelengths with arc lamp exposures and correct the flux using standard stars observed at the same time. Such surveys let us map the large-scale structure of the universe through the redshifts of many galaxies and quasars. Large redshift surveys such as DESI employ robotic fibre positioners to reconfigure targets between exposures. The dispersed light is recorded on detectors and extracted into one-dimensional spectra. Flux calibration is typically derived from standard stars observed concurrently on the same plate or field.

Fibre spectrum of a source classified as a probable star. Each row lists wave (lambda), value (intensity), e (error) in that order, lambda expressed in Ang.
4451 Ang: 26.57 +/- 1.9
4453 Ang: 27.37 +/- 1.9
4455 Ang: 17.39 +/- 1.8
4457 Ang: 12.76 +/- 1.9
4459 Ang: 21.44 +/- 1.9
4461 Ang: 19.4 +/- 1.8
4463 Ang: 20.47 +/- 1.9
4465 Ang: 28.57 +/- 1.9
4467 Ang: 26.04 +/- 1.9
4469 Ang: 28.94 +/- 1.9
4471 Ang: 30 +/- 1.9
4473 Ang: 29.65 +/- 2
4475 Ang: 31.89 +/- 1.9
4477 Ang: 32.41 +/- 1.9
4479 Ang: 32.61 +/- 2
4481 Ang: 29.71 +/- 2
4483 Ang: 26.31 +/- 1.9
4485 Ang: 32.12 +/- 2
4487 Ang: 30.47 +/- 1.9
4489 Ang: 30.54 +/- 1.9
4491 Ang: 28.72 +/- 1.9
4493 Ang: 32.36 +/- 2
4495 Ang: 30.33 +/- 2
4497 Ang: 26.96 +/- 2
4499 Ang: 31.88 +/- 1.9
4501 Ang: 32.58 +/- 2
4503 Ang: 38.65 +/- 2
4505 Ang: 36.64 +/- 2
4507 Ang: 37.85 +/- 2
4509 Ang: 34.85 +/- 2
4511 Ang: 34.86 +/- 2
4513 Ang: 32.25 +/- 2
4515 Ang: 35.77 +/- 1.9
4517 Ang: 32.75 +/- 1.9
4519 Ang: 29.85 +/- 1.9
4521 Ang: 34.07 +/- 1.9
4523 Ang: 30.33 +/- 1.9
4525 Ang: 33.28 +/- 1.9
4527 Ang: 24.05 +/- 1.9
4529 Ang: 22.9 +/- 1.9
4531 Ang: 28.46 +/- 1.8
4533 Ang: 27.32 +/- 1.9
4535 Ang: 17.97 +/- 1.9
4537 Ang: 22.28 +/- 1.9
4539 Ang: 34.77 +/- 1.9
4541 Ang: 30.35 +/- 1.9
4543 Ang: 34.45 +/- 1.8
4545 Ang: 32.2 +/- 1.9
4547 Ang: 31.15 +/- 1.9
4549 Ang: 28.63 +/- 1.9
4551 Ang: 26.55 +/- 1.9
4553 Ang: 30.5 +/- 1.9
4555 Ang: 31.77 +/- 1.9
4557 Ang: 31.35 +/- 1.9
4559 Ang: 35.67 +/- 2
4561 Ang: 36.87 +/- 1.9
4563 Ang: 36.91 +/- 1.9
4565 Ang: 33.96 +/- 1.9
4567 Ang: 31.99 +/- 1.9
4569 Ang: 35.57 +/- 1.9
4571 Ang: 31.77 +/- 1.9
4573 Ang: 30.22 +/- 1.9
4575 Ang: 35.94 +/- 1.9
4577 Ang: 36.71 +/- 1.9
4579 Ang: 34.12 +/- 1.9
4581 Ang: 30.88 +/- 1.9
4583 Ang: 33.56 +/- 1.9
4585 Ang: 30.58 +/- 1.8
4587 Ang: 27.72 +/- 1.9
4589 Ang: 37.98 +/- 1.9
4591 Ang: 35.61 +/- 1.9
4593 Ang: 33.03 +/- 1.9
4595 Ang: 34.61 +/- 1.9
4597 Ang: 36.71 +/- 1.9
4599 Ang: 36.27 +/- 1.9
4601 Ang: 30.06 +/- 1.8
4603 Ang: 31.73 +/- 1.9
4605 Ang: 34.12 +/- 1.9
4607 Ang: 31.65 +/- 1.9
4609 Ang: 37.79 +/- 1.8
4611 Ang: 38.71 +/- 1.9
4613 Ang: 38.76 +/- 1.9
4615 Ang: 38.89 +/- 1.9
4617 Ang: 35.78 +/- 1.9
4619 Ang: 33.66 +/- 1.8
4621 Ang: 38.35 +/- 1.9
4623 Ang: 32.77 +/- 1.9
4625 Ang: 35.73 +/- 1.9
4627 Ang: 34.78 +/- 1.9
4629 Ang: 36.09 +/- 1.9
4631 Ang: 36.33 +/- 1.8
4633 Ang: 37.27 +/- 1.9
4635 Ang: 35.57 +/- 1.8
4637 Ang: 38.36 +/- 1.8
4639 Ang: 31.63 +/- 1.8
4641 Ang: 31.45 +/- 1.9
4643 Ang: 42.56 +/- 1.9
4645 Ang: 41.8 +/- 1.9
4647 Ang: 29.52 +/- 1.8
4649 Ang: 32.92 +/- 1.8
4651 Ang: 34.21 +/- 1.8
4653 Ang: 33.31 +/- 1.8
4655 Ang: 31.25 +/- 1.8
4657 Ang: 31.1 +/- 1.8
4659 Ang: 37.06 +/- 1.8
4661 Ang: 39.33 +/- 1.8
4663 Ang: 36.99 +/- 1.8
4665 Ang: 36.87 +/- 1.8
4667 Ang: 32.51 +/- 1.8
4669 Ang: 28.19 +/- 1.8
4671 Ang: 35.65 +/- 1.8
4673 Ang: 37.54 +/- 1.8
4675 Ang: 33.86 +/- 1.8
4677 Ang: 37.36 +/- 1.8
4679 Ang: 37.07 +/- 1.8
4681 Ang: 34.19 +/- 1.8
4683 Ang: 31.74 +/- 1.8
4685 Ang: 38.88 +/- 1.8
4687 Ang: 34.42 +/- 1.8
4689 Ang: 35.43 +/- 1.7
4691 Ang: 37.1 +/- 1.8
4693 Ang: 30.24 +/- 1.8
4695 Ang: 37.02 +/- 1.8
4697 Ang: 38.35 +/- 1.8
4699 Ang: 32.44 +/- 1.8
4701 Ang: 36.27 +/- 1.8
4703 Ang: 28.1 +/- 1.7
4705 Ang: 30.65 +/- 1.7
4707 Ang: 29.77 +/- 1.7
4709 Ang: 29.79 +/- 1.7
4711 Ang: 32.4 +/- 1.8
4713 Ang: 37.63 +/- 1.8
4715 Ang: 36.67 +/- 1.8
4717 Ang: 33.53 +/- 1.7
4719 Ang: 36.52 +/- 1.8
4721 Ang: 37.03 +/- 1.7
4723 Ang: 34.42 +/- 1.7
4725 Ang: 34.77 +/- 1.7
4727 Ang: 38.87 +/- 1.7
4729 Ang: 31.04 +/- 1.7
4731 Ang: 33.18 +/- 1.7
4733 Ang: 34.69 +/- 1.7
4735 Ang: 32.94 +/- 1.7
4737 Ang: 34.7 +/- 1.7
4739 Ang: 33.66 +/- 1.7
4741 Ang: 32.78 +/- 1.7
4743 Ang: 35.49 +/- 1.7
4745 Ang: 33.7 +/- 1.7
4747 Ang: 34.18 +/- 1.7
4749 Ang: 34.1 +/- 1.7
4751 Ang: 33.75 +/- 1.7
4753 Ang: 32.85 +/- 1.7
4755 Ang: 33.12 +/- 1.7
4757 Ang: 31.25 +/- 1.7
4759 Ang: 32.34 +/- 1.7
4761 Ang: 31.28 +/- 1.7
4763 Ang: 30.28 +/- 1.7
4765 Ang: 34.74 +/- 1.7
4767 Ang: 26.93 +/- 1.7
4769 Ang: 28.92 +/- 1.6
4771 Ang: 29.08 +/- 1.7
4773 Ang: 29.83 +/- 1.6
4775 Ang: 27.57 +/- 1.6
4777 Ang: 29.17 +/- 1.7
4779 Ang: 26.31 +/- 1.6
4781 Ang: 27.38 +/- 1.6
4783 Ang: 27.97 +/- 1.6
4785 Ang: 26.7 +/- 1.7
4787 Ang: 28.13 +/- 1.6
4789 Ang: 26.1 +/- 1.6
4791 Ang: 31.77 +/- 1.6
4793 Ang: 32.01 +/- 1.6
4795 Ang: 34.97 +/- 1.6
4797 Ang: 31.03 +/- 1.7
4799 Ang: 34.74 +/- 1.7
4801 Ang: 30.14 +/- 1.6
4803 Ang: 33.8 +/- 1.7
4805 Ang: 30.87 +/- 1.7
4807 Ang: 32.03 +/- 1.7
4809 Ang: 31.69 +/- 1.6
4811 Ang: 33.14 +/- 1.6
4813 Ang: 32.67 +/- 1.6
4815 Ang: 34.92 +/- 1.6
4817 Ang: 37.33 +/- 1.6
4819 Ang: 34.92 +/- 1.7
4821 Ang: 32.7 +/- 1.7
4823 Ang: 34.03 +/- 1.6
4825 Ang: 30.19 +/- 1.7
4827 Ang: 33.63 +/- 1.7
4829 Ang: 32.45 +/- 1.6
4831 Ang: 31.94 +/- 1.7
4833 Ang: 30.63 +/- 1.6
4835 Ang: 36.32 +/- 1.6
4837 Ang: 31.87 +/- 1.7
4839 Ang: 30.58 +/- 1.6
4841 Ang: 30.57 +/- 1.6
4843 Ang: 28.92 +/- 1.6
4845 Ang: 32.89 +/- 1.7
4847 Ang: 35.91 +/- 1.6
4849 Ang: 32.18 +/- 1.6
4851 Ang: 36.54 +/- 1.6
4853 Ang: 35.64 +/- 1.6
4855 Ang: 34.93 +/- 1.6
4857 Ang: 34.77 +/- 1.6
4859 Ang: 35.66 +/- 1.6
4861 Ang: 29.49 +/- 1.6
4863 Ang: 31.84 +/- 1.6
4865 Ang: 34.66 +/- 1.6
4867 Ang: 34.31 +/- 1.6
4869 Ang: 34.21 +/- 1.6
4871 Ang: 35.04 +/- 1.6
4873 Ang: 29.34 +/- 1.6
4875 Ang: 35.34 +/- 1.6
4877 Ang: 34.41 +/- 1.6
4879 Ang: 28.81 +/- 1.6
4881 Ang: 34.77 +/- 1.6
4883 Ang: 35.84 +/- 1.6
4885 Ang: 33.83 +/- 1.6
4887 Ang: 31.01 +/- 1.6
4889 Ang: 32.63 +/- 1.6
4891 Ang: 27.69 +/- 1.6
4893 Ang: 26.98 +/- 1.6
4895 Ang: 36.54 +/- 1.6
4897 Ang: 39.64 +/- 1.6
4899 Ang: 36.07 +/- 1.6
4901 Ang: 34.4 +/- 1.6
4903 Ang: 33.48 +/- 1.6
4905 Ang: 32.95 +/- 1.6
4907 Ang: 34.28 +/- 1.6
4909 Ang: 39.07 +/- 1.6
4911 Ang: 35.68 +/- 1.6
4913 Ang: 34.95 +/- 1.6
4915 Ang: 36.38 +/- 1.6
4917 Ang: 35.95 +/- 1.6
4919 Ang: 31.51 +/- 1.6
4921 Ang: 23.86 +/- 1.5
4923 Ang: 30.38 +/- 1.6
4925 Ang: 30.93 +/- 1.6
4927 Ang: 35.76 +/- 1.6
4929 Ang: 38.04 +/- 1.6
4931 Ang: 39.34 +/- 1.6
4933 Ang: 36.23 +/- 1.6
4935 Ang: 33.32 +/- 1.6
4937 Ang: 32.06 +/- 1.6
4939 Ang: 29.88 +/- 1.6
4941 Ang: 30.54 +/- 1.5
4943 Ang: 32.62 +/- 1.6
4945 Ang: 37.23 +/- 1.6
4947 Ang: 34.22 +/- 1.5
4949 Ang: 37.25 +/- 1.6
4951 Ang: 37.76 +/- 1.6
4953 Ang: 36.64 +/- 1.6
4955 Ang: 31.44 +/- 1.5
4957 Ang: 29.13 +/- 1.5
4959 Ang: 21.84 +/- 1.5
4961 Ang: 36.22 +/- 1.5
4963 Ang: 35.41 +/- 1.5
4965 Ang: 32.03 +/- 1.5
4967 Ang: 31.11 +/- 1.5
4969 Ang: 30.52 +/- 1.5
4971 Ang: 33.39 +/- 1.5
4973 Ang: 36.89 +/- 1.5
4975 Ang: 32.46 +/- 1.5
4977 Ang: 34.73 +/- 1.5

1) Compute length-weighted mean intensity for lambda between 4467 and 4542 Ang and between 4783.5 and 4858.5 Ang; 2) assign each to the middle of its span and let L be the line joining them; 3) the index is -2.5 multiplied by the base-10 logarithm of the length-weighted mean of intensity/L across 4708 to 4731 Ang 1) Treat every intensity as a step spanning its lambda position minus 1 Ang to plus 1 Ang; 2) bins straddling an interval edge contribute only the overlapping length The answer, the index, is -0.091 mag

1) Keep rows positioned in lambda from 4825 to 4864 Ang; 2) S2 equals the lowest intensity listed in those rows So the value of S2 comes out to 28.92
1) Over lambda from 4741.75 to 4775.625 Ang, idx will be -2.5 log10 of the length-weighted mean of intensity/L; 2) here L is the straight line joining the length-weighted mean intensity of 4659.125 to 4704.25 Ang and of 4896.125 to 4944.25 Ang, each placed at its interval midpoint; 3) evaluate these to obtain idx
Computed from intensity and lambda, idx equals 0.10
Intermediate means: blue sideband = 35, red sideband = 34.1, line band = 31.8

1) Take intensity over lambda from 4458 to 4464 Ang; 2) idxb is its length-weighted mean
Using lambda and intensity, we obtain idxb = 20.4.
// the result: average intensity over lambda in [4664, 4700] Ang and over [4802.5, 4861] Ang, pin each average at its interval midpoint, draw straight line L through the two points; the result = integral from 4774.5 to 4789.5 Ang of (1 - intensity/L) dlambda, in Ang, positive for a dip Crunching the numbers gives 2.8 Ang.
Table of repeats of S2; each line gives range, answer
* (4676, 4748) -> 28.1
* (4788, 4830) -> 26.1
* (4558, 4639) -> 27.72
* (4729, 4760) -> 31.04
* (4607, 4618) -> 31.65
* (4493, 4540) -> 17.97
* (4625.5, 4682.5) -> 28.19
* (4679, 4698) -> 30.24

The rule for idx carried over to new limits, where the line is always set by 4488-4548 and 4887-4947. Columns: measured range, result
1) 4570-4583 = -0.06 mag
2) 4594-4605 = -0.08 mag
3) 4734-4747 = -0.05 mag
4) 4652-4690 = -0.09 mag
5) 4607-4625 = -0.15 mag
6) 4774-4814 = 0.08 mag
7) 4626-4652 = -0.12 mag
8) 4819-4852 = 0.02 mag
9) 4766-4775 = 0.15 mag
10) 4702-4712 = 0.07 mag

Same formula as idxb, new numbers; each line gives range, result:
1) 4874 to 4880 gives 32.9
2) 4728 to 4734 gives 33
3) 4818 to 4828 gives 33.1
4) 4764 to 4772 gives 29.9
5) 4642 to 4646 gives 42.2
